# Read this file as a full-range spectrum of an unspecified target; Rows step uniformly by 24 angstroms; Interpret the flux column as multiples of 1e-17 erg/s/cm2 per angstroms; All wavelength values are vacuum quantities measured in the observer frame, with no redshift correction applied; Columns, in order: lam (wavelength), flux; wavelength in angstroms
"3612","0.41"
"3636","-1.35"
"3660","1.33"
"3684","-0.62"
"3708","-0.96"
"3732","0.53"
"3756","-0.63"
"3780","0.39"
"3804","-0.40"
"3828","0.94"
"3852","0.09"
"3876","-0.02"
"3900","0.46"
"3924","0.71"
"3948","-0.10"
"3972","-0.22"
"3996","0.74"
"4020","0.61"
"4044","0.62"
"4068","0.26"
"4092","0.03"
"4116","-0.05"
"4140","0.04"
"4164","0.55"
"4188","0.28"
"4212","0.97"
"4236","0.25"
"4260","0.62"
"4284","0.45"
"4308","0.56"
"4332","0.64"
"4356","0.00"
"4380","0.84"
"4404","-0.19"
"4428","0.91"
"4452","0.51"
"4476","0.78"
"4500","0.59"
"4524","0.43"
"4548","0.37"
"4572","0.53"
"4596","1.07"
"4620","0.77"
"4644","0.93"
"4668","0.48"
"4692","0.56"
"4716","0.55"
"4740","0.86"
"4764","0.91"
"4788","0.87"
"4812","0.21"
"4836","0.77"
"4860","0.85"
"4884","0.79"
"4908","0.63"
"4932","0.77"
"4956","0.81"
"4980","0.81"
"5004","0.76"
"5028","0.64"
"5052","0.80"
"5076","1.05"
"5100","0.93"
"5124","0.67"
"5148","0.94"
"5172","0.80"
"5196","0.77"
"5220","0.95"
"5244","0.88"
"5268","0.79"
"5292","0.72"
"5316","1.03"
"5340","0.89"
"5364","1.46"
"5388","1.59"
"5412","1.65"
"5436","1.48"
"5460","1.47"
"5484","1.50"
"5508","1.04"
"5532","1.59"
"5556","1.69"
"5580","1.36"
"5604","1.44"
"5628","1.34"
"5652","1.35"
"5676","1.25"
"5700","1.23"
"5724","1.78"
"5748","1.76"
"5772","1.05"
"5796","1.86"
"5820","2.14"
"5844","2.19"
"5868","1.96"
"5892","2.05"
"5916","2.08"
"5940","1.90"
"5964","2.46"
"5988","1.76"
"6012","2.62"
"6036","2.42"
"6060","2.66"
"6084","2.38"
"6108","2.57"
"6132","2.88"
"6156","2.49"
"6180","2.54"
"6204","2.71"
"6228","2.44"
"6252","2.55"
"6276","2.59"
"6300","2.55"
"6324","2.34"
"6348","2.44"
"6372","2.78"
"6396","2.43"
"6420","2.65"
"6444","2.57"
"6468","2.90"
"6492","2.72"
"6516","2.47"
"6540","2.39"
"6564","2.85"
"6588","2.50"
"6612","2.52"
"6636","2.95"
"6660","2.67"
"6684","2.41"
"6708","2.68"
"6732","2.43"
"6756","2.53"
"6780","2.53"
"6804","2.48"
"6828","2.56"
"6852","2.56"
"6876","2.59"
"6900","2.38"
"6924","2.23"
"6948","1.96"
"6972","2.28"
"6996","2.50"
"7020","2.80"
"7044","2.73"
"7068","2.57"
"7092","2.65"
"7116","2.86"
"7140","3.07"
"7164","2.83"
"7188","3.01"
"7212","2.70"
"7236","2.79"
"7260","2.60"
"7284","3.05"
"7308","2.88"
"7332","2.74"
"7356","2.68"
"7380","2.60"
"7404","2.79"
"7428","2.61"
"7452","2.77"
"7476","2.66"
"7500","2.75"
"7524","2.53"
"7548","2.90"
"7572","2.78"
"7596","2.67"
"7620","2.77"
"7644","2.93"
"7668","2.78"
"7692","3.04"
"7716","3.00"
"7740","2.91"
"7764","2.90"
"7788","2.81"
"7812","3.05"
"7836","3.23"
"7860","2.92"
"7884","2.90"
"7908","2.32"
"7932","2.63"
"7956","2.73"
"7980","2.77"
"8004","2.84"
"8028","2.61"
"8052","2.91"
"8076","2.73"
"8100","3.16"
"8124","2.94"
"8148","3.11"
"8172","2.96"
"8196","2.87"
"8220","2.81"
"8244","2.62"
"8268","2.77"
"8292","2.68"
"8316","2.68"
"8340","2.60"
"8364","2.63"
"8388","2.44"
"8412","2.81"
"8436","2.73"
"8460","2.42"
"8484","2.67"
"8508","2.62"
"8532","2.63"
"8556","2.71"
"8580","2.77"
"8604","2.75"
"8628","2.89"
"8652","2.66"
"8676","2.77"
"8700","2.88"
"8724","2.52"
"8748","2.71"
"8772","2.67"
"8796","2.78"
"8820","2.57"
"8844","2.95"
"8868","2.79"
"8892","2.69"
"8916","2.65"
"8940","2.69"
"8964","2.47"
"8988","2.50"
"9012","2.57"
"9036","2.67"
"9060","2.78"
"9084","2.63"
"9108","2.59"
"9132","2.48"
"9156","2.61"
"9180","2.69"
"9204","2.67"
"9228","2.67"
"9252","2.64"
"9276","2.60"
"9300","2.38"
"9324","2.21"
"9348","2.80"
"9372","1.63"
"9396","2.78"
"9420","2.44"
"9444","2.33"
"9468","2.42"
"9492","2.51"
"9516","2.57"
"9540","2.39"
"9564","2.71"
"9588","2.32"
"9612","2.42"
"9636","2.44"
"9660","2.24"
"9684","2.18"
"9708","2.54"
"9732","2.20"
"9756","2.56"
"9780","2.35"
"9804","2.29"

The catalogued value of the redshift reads 0.34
